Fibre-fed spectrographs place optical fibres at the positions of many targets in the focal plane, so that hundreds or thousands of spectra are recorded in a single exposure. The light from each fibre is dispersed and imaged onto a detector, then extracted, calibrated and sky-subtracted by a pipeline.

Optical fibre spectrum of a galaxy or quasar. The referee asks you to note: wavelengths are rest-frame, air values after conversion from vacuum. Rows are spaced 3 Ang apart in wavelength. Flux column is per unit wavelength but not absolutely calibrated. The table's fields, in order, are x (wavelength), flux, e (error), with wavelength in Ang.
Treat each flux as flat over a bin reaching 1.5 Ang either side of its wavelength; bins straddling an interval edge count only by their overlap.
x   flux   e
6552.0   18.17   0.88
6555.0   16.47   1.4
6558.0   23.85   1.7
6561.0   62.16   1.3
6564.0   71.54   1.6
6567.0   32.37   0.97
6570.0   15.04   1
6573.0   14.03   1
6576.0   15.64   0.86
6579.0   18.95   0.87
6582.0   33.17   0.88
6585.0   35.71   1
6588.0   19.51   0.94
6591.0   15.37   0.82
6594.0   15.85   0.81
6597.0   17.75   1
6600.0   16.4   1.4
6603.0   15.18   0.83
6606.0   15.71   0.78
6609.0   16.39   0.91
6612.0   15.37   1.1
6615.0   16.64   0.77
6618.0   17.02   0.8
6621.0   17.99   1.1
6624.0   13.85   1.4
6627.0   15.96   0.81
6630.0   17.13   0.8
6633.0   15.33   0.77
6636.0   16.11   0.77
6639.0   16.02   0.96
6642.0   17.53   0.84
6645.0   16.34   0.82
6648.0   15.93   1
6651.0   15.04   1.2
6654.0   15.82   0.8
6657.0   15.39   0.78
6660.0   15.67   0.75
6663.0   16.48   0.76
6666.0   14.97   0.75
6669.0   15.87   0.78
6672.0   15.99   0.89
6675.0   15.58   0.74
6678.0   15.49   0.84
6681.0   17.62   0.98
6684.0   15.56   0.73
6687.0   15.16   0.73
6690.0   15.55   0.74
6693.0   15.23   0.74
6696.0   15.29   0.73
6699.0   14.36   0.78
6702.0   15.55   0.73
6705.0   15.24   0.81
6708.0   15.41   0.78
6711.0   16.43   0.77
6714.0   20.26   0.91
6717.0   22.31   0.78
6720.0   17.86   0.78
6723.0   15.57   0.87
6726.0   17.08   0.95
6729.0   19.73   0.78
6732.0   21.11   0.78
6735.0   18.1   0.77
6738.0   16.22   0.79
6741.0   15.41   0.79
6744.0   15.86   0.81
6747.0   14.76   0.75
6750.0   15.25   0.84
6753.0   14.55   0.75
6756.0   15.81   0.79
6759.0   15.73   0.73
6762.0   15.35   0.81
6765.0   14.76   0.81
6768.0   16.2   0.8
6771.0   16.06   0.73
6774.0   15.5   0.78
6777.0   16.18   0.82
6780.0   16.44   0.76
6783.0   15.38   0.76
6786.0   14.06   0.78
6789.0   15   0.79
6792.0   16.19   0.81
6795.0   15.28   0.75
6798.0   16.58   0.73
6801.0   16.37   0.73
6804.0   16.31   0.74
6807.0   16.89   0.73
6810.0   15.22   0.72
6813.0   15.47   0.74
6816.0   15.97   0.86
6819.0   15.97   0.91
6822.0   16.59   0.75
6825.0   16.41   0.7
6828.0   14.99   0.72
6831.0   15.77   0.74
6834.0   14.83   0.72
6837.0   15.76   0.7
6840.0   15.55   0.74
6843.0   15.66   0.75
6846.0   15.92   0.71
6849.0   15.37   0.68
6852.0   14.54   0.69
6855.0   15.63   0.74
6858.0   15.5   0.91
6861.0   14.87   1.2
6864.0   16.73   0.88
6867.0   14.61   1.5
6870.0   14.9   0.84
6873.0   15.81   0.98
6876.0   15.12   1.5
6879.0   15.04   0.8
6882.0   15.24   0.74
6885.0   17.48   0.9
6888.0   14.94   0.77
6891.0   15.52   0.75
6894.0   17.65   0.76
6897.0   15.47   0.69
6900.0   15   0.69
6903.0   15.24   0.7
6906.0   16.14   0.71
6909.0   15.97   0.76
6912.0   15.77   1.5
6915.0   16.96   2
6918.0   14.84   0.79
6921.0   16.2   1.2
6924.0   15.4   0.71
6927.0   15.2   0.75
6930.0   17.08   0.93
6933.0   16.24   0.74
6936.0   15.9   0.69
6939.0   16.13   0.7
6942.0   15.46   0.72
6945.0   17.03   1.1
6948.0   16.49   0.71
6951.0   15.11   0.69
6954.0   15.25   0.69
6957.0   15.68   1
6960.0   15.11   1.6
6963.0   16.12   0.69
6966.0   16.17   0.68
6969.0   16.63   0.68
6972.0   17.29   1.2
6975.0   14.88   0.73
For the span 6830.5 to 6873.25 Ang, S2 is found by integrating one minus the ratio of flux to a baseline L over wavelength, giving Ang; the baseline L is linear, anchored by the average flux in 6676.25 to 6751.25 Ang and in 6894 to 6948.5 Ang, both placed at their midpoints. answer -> 2.06 Ang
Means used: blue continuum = 16.7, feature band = 15.4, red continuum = 16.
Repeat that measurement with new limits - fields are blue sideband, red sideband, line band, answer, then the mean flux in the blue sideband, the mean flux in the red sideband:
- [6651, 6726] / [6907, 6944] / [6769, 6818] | 0.8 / 16.2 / 15.9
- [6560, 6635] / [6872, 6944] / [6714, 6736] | 0.7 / 22.1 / 15.8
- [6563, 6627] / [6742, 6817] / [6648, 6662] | 2.6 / 20.9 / 15.6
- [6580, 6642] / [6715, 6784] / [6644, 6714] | 6.6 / 18.1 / 16.6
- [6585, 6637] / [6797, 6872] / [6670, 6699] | 1.5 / 16.9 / 15.7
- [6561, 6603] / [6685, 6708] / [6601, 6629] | 8.2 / 25.7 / 15.2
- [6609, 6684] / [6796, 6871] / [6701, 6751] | -4.2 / 16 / 15.7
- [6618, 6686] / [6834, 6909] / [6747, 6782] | 0.4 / 16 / 15.6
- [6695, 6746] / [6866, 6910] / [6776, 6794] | 1.1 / 17.2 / 15.6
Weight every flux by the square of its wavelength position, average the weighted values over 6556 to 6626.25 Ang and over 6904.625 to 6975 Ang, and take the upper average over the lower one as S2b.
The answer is 0.77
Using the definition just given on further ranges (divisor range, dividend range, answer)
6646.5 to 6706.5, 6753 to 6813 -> 1.04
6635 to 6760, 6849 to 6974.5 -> 1.03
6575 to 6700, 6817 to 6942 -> 1.00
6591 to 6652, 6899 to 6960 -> 1.07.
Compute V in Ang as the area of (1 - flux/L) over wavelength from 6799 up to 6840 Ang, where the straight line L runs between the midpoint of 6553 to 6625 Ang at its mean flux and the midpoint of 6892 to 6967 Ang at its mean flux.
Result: 5.22 Ang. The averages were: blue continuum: 23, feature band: 15.9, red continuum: 15.9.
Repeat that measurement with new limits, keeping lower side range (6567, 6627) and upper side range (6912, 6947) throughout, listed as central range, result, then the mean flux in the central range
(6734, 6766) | 3.3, 15.6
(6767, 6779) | 0.8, 16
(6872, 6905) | 1.3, 15.7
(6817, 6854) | 2.5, 15.6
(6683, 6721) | 2.6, 16.5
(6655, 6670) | 1.9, 15.7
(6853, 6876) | 1.6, 15.4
